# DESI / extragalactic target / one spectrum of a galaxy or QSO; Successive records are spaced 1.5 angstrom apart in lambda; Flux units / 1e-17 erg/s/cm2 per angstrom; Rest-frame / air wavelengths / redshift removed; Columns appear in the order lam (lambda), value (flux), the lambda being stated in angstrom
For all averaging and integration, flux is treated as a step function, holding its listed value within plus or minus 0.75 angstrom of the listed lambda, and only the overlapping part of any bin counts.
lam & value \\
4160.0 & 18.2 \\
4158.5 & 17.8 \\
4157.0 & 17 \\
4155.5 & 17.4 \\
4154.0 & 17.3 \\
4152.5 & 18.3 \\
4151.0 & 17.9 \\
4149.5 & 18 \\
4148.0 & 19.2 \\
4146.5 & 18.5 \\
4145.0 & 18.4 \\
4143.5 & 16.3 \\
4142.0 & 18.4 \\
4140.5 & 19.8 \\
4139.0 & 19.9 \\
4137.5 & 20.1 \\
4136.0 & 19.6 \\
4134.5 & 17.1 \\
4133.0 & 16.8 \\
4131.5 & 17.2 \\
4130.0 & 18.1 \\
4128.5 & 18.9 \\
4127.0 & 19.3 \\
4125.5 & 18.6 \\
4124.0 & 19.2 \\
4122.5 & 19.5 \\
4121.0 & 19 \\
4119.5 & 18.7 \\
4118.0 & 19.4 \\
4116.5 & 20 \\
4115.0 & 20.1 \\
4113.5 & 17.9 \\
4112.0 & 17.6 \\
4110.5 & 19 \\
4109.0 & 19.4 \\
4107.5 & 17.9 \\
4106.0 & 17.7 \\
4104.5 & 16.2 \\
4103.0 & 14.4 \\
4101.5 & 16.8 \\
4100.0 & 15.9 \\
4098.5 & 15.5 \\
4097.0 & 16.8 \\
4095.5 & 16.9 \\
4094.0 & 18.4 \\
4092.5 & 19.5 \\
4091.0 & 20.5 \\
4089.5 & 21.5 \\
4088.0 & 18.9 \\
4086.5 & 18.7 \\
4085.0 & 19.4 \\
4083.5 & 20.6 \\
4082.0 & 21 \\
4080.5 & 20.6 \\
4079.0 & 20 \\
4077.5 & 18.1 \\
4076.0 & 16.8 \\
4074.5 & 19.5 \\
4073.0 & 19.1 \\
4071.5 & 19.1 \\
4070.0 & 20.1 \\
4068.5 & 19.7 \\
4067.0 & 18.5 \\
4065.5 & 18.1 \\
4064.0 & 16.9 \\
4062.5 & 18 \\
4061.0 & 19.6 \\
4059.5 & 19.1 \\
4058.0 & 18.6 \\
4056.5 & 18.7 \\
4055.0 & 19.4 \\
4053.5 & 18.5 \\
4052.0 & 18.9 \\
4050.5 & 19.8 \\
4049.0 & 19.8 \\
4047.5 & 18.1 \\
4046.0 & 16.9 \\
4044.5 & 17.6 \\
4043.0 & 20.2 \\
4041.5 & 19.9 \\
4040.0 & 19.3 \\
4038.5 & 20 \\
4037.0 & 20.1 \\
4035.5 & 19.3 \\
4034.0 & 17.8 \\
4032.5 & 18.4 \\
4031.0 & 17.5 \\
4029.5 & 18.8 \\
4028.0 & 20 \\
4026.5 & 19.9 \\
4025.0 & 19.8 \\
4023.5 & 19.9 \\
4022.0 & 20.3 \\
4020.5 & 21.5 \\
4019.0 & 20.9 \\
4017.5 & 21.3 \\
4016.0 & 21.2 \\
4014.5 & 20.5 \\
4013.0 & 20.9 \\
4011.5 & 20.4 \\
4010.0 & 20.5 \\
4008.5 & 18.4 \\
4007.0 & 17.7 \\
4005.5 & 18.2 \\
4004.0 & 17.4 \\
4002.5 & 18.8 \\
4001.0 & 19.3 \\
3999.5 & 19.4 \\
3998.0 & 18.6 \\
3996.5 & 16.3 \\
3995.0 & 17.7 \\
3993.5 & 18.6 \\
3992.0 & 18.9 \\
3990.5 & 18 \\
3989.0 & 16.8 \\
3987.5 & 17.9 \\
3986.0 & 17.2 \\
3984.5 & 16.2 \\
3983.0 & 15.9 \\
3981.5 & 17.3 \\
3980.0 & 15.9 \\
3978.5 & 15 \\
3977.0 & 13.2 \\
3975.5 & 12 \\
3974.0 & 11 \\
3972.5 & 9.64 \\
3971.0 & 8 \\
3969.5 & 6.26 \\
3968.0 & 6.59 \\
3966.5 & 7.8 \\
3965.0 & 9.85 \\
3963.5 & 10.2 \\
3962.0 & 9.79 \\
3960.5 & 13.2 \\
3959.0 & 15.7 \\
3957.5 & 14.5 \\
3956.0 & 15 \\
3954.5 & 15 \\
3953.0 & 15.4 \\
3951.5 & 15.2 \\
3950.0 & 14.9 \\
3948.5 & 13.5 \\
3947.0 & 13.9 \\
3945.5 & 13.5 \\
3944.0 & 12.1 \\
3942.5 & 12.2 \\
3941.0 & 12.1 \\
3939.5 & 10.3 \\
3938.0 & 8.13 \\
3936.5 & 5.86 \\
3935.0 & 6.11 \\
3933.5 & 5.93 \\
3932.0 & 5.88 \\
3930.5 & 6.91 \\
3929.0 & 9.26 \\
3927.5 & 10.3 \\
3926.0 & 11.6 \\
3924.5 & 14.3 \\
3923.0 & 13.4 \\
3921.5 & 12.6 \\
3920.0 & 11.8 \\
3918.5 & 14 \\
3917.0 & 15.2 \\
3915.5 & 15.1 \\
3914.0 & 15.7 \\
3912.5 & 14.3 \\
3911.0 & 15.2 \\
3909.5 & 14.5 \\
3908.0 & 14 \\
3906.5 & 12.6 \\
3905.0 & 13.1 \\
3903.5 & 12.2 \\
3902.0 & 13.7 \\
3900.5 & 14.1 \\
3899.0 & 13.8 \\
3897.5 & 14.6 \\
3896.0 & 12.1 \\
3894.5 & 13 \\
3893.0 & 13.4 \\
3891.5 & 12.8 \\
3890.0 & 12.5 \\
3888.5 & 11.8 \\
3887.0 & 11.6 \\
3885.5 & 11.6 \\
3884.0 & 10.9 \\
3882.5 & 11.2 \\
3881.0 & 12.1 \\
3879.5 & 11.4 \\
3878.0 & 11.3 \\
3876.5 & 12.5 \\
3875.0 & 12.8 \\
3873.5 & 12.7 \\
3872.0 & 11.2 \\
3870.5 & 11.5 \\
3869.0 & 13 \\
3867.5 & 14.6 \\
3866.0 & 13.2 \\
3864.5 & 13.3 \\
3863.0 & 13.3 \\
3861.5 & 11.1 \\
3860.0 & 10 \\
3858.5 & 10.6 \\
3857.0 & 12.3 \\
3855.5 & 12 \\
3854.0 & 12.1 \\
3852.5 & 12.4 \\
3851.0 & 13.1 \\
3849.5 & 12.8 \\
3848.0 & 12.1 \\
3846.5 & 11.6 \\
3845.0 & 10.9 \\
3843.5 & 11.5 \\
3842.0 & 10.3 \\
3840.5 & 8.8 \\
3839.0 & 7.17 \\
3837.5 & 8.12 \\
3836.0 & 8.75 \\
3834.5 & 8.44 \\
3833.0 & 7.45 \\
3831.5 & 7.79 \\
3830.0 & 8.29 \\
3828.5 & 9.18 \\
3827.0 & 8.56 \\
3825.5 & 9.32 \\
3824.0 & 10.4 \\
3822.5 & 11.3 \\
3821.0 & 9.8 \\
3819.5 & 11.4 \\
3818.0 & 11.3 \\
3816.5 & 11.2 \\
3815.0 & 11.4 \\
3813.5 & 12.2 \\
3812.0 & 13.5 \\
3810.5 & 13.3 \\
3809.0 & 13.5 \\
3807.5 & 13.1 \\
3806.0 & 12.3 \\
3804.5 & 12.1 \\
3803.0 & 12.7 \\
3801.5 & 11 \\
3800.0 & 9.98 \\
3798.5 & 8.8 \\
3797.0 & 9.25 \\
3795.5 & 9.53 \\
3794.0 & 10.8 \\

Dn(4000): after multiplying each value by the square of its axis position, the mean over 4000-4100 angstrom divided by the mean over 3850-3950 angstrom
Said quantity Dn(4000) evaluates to 1.70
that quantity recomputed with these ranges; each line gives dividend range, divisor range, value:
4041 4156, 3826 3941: 1.80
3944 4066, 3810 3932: 1.54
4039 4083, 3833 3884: 1.84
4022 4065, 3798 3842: 2.05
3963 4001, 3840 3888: 1.28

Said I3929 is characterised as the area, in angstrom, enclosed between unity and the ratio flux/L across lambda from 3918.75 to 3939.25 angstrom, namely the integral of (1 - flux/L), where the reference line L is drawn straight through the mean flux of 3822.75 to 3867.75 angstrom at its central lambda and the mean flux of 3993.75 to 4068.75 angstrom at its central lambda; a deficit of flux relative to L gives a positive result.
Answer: 6.9 angstrom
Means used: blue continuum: 10.6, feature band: 9.53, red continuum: 19.1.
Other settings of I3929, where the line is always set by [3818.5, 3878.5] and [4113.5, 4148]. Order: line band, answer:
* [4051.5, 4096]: -5.0 angstrom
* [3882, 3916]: -2.4 angstrom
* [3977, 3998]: -3.1 angstrom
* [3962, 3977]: 5.3 angstrom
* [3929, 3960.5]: 4.8 angstrom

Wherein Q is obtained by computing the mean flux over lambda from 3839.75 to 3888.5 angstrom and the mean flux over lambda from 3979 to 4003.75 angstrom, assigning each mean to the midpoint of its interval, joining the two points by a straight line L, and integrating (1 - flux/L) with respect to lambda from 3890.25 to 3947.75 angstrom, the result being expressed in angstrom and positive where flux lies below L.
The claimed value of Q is 8.6 angstrom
